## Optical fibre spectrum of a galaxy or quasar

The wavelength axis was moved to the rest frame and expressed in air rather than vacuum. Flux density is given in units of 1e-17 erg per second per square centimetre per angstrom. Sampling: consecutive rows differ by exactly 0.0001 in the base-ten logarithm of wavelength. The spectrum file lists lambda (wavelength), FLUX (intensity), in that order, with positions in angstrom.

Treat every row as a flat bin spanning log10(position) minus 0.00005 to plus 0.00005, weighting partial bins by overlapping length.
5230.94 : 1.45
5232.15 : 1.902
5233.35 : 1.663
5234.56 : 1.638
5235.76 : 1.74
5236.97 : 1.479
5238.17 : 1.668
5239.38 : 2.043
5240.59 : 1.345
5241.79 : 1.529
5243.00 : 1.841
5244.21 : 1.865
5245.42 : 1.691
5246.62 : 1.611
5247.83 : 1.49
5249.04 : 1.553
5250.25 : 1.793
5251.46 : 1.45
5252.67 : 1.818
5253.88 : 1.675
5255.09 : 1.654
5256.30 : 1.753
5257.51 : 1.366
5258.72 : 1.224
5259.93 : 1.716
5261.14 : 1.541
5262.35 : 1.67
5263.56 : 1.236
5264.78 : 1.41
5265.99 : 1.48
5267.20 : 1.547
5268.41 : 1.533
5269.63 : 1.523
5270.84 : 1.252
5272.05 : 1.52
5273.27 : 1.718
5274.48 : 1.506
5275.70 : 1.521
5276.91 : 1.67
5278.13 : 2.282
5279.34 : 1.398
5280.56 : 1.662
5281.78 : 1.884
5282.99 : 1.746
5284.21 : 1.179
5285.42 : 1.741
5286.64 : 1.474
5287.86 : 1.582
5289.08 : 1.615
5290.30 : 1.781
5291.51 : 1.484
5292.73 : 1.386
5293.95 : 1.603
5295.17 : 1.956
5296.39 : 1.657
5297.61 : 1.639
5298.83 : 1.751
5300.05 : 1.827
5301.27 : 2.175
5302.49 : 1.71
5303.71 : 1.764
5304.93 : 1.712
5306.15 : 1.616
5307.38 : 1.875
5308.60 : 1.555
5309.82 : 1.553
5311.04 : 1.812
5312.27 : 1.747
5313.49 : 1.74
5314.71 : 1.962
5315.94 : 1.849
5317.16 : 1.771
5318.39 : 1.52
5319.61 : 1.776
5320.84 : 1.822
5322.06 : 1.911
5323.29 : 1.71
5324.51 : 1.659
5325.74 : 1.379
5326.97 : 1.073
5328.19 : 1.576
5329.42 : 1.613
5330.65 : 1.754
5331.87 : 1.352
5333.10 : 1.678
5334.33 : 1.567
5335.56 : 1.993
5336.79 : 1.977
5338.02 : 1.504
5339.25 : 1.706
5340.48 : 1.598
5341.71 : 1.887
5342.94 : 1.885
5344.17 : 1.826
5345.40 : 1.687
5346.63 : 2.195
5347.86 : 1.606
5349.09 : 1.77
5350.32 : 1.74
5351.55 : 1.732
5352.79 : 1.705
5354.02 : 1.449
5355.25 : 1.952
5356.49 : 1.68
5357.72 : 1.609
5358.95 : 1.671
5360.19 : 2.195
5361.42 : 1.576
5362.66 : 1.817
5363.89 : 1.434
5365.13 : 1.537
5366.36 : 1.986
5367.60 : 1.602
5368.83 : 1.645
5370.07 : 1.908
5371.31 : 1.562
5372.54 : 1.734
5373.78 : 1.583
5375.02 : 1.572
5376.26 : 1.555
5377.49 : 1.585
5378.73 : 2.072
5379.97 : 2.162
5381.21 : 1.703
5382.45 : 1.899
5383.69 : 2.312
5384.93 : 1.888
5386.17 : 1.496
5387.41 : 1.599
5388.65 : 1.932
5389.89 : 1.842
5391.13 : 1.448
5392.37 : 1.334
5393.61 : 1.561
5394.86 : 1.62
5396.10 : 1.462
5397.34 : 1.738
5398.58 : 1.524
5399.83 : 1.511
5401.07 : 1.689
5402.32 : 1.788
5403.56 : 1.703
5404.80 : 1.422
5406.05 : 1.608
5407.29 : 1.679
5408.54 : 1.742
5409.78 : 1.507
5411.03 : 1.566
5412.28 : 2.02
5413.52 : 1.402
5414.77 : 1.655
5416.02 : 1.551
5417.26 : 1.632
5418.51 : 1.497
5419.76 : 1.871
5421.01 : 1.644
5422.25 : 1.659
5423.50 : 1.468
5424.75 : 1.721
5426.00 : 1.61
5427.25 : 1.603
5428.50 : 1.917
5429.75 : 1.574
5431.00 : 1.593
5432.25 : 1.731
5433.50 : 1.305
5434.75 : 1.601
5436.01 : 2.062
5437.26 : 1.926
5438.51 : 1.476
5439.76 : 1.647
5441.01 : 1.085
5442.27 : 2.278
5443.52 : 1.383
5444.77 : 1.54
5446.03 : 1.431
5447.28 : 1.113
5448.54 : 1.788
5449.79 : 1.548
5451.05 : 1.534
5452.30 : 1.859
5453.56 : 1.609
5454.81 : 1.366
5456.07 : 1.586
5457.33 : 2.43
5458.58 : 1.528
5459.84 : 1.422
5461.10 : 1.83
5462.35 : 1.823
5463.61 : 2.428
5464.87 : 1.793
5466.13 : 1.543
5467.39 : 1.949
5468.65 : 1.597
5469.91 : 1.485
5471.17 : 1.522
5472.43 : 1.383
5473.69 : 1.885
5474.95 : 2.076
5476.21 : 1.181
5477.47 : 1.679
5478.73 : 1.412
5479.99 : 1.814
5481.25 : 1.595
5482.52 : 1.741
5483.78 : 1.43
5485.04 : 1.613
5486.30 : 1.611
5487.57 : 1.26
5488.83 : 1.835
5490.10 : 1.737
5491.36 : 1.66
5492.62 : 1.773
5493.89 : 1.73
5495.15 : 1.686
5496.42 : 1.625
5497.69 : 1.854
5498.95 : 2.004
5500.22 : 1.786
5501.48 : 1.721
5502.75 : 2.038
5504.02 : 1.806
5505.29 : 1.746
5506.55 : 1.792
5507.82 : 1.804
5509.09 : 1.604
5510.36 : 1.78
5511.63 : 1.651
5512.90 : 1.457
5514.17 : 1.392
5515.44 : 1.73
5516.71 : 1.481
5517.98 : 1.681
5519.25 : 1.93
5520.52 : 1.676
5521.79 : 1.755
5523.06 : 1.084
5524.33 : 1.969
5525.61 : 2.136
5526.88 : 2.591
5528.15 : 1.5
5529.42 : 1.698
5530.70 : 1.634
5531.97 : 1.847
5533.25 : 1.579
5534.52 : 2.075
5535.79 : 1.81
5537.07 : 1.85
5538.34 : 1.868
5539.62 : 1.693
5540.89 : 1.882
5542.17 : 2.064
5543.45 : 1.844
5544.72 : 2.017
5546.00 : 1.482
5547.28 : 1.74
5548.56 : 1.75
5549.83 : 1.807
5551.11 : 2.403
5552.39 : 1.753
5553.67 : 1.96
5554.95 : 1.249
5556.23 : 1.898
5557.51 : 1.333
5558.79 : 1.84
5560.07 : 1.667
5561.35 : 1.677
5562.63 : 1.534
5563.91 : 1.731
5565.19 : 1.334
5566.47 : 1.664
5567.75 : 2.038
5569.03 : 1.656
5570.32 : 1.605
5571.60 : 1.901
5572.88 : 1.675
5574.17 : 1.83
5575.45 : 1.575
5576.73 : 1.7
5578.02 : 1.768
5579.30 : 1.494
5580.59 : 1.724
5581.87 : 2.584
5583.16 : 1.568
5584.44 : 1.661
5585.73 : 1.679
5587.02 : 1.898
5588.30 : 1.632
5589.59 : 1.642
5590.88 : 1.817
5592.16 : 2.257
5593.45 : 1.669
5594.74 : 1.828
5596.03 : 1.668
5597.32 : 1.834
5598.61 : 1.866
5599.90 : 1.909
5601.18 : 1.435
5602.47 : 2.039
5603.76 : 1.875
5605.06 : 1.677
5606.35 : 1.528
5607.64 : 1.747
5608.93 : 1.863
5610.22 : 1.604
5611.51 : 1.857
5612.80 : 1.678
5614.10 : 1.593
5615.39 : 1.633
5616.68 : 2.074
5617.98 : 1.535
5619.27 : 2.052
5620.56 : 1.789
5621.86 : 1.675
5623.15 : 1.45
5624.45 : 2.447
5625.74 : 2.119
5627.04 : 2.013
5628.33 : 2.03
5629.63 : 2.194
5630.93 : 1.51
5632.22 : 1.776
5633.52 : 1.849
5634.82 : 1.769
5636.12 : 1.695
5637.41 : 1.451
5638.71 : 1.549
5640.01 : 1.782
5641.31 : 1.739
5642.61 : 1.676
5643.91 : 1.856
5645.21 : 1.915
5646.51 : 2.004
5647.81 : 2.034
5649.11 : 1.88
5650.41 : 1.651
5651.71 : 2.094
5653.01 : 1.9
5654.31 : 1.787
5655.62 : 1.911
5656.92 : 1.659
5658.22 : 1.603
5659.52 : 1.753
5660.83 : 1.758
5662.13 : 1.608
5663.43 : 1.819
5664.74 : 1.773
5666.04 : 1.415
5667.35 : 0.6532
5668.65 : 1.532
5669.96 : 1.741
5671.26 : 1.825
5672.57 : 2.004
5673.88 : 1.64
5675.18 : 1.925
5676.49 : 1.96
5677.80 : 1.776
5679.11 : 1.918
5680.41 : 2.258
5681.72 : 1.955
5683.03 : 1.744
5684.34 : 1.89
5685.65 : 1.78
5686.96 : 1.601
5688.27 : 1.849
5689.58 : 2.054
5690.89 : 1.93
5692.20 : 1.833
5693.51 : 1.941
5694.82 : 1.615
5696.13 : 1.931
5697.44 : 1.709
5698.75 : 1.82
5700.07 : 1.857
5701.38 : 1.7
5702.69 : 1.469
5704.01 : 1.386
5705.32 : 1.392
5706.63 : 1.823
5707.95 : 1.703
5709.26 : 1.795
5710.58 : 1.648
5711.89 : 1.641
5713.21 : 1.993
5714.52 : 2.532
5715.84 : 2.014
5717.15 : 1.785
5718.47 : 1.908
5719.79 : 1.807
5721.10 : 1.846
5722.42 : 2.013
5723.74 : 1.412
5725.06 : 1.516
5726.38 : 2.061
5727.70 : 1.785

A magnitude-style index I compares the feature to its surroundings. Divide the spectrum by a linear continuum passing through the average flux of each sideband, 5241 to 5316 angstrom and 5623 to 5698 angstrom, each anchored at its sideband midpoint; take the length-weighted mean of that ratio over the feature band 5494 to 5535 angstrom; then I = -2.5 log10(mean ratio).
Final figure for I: -0.01 mag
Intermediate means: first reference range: 1.64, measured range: 1.75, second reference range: 1.8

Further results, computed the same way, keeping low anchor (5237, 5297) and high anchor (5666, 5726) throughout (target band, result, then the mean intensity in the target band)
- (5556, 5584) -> 0.01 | 1.72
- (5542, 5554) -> -0.09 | 1.87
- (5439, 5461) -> 0.05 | 1.6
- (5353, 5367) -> -0.05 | 1.72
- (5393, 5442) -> 0.02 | 1.63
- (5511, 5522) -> 0.05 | 1.64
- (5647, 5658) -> -0.06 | 1.86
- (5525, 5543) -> -0.10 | 1.87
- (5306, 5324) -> -0.08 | 1.75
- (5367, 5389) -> -0.07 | 1.77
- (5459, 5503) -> 0.00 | 1.7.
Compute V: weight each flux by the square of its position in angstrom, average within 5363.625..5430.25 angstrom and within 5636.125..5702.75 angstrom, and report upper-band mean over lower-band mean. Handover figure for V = 1.2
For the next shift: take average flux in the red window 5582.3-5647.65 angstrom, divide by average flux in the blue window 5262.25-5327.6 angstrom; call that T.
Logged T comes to 1.1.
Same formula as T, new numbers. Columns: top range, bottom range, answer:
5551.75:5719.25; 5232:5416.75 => 1.06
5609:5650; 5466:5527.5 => 1.07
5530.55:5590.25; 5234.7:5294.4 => 1.10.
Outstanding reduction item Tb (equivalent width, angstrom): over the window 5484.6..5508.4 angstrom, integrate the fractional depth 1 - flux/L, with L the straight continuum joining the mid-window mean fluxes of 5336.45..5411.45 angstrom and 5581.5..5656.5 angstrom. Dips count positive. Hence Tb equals 0.24 angstrom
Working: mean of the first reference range 1.71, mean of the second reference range 1.81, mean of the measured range 1.74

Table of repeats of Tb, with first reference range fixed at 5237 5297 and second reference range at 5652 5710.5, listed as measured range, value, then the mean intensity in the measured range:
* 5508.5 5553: -2.1 angstrom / 1.78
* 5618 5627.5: -1.0 angstrom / 1.91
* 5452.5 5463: -0.2 angstrom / 1.71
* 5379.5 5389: -1.3 angstrom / 1.87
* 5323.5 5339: 0.3 angstrom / 1.6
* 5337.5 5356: -1.3 angstrom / 1.75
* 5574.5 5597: -0.8 angstrom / 1.78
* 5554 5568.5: 0.6 angstrom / 1.64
